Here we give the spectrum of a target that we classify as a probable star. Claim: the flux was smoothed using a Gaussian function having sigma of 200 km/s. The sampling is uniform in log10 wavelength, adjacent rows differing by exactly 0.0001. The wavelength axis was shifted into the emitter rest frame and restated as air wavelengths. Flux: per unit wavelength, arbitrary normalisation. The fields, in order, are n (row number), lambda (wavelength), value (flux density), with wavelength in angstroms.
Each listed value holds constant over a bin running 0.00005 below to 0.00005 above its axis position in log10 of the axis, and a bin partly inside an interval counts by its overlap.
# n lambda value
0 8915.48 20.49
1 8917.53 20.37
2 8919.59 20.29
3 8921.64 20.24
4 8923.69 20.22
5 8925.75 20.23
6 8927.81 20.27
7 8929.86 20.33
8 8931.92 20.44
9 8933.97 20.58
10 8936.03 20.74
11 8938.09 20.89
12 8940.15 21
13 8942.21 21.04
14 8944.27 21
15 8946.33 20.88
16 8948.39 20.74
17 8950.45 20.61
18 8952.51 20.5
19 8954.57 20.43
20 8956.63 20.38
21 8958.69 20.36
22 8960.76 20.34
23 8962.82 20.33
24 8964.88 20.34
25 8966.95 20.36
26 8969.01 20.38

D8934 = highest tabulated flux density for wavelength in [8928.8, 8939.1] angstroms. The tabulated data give 20.89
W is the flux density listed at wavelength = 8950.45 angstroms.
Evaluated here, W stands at 20.61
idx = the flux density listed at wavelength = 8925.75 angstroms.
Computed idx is 20.23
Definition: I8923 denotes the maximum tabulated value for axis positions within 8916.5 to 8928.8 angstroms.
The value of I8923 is 20.37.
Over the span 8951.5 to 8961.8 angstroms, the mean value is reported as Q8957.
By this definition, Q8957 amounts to 20.4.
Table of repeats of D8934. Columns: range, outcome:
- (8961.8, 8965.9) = 20.34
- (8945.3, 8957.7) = 20.88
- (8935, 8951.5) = 21.04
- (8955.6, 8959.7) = 20.38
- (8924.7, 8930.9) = 20.33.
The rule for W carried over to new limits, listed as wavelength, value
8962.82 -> 20.33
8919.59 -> 20.29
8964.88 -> 20.34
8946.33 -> 20.88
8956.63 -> 20.38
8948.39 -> 20.74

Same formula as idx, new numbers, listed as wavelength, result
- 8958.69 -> 20.36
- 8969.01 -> 20.38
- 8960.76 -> 20.34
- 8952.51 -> 20.5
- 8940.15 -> 21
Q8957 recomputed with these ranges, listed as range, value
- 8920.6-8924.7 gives 20.3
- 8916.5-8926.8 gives 20.3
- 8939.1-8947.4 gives 21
